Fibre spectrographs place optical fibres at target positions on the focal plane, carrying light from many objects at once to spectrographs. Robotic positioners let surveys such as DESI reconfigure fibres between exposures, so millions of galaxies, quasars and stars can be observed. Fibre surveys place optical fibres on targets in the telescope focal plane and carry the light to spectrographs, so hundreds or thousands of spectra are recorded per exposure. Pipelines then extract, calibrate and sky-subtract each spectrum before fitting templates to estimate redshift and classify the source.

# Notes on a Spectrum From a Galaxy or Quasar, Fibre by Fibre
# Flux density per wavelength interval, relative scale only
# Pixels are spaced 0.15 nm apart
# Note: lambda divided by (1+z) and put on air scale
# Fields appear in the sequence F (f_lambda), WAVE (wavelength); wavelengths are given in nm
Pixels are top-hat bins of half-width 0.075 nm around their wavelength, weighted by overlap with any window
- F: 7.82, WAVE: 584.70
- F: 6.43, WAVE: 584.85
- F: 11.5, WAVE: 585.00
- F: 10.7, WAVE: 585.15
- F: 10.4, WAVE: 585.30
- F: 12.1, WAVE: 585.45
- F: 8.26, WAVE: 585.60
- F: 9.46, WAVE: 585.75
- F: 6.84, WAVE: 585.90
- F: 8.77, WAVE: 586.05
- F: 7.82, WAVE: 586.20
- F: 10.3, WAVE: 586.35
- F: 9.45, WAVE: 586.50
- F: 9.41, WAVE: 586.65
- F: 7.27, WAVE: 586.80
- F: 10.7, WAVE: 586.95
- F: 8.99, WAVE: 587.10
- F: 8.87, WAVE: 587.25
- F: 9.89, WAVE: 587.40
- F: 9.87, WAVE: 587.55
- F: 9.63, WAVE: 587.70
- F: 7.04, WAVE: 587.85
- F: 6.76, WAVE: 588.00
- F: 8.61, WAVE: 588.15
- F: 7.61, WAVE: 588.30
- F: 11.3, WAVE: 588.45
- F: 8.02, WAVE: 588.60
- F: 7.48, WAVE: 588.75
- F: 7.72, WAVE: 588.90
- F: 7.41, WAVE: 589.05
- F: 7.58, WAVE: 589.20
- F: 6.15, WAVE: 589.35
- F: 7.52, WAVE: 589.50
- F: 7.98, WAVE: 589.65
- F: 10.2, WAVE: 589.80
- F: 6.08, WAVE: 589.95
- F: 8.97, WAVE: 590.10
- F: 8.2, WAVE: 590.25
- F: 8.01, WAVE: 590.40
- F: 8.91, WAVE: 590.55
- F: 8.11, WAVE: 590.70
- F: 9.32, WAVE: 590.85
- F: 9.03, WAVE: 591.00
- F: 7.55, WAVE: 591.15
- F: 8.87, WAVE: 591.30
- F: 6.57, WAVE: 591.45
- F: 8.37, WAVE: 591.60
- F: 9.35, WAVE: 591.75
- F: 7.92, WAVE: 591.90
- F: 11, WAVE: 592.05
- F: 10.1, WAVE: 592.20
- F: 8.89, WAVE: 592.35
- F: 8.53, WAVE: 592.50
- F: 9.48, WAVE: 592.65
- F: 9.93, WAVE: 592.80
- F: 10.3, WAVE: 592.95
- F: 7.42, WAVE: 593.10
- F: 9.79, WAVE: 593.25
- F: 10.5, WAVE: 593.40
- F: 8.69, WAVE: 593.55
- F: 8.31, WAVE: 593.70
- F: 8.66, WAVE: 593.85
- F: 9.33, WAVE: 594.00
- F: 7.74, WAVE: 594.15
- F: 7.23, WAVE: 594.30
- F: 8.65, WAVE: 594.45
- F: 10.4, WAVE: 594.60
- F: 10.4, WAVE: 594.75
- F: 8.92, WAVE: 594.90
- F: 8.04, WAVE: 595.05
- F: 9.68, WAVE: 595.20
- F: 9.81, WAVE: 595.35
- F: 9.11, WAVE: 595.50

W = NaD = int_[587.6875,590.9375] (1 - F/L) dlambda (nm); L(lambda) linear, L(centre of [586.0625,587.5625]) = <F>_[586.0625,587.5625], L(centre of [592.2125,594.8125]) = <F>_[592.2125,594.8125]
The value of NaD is 0.38 nm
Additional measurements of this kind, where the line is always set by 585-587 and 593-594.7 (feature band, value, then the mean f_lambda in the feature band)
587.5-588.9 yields 0.126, 8.41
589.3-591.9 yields 0.250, 8.2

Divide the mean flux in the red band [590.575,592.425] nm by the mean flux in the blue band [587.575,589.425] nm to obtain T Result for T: 1.1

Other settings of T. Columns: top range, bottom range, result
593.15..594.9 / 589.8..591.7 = 1.09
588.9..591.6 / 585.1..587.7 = 0.86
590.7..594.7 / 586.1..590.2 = 1.05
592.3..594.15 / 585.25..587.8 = 0.98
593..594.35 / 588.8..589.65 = 1.18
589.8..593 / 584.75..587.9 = 0.95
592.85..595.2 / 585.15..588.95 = 1.01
